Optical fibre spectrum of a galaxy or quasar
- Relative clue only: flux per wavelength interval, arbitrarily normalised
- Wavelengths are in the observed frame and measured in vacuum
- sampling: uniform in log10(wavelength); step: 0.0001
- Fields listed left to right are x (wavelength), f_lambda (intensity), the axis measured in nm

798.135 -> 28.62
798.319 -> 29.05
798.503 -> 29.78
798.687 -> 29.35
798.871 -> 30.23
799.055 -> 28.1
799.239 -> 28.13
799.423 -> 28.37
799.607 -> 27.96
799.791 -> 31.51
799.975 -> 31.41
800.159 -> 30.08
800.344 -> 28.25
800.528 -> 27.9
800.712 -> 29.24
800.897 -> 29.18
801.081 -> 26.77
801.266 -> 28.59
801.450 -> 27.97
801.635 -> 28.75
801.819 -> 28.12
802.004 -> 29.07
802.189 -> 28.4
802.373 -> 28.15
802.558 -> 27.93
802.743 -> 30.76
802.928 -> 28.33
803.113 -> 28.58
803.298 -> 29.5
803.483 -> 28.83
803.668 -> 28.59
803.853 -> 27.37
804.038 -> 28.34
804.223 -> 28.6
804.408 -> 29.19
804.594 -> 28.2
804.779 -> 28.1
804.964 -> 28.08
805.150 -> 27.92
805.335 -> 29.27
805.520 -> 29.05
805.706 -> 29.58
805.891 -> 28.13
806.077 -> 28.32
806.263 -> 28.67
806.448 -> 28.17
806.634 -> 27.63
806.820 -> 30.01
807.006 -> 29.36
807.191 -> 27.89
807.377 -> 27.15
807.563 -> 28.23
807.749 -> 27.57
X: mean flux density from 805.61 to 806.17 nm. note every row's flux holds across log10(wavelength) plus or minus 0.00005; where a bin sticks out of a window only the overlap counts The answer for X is 28.6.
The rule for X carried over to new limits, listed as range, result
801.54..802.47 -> 28.5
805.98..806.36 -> 28.5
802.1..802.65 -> 28.2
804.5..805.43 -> 28.3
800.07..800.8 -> 28.9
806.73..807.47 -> 28.6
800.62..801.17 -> 28.4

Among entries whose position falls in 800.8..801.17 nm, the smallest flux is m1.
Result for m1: 26.77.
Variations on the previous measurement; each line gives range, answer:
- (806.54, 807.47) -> 27.15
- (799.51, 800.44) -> 27.96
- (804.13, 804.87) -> 28.1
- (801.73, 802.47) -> 28.12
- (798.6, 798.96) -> 29.35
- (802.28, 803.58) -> 27.93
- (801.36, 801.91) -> 27.97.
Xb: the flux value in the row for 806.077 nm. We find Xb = 28.32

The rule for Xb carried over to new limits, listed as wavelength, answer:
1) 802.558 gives 27.93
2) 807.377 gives 27.15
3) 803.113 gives 28.58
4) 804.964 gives 28.08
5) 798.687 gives 29.35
